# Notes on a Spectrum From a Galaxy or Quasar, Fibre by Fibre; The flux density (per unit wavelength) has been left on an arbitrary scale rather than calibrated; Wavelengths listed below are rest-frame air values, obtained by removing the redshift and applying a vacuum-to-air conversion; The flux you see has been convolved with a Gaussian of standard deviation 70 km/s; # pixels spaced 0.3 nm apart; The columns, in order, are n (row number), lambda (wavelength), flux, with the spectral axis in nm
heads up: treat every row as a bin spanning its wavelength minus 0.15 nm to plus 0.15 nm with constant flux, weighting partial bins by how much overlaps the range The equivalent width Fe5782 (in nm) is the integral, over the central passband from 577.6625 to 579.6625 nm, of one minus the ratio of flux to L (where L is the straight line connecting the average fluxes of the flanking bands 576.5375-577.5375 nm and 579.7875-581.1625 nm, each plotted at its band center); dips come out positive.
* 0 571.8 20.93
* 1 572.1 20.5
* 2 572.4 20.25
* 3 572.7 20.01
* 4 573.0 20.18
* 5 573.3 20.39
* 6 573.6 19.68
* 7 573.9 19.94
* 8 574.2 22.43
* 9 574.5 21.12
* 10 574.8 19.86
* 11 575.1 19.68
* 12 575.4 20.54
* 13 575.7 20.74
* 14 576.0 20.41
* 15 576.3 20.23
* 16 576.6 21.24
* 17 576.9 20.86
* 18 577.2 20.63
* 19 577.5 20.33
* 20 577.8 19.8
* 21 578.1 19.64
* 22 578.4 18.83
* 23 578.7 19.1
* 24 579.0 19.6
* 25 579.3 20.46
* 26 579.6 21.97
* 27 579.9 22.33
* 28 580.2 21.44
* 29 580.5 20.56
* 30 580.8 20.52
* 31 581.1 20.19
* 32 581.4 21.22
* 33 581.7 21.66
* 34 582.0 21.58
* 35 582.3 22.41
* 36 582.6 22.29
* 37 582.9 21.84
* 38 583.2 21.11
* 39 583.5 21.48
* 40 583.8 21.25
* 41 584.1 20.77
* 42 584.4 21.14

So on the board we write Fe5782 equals 0.10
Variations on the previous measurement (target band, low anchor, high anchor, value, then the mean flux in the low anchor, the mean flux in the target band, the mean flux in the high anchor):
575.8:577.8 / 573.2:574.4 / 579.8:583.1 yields 0.04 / 20.6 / 20.6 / 21.4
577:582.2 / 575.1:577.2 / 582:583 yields 0.20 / 20.6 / 20.6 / 22.1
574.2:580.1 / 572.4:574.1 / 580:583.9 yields 0.07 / 20.1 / 20.4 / 21.4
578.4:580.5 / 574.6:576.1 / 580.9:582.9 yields 0.04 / 20.3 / 20.7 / 21.6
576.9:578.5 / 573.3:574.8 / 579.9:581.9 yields 0.07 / 20.7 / 20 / 21.1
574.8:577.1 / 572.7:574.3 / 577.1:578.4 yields -0.04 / 20.4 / 20.5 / 19.9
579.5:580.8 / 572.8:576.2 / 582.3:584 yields -0.01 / 20.4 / 21.4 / 21.6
